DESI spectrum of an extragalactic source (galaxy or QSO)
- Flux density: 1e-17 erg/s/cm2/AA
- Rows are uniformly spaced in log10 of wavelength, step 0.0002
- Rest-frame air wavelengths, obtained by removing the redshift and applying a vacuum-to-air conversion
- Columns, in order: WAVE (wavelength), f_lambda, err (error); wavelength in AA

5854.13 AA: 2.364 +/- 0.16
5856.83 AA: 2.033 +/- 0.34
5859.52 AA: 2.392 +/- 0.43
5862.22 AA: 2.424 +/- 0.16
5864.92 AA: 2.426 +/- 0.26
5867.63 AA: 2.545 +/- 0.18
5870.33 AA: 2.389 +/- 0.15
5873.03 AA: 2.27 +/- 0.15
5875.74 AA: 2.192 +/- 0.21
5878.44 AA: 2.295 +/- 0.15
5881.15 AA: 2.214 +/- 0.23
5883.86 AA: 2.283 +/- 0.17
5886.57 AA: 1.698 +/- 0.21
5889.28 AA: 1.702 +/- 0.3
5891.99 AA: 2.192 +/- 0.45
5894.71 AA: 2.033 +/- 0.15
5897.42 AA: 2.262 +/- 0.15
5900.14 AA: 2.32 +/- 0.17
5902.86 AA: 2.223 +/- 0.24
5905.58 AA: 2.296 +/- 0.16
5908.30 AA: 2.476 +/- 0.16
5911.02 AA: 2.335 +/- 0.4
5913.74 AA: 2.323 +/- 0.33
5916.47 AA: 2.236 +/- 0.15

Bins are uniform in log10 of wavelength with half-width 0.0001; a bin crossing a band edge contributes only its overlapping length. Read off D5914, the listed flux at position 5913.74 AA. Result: 2.323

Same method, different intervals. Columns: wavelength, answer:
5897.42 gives 2.262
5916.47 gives 2.236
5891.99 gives 2.192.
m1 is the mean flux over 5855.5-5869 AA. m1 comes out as 2.36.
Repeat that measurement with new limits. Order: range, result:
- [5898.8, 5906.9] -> 2.28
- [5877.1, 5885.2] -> 2.26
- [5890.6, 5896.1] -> 2.11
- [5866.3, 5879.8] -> 2.34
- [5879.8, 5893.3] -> 2.02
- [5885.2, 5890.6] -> 1.7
